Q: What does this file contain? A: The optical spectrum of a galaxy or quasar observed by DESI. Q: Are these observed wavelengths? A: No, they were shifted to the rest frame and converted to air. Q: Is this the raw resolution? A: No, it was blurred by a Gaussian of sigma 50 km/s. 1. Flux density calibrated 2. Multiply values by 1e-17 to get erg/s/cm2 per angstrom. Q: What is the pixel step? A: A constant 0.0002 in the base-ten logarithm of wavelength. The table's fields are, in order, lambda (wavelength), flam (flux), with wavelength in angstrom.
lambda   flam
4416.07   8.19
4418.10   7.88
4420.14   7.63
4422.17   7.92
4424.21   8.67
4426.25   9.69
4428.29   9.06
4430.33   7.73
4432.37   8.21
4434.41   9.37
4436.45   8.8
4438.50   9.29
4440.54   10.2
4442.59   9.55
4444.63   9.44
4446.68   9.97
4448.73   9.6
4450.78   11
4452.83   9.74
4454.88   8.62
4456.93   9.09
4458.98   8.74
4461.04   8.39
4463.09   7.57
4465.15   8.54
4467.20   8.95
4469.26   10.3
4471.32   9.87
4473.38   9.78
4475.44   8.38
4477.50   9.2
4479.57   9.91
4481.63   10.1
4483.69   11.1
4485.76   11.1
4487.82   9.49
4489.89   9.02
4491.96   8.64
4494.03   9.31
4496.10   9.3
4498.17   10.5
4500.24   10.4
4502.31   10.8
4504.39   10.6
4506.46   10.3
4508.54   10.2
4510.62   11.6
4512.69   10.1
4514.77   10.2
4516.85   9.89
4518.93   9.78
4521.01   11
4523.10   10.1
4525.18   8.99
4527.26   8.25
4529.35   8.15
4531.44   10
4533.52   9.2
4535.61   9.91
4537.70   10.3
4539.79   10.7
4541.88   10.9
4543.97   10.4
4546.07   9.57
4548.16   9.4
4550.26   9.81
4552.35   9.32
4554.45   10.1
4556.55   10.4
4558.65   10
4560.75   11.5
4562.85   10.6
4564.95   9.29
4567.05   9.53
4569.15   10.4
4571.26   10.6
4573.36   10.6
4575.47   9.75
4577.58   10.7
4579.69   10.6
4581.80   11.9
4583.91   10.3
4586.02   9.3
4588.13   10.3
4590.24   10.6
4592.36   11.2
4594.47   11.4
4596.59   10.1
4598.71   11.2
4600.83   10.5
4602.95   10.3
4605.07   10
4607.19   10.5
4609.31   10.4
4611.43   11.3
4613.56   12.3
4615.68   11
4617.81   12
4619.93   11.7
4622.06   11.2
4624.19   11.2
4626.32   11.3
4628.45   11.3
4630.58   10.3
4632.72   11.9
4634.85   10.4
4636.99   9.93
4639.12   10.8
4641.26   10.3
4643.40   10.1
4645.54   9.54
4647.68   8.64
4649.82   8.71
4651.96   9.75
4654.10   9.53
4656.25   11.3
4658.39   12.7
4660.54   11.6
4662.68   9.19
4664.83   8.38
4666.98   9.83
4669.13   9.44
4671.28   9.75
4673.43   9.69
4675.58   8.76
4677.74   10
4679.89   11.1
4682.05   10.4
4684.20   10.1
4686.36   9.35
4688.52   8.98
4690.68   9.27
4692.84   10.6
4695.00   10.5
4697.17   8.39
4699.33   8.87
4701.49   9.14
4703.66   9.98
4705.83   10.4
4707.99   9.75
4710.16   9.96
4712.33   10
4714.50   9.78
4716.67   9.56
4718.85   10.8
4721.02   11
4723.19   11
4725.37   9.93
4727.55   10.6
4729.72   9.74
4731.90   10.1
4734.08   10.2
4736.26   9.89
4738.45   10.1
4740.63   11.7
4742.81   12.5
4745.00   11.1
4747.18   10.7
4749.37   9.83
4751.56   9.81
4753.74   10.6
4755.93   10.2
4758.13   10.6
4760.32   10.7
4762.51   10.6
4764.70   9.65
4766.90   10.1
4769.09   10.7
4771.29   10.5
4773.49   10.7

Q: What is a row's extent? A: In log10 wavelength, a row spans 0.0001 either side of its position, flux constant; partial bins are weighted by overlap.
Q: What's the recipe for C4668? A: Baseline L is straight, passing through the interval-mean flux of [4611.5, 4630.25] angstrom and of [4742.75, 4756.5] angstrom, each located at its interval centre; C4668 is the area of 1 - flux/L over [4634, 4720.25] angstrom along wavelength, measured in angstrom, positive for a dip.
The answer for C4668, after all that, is 9.1 angstrom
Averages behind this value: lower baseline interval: 11.4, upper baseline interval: 10.6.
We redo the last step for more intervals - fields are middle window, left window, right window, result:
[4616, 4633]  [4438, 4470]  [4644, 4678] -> -2.8 angstrom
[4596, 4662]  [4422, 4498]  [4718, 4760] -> -4.2 angstrom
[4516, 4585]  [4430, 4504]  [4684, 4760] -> -2.6 angstrom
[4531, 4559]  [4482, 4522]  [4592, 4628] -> 1.4 angstrom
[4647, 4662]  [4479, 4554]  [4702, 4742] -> -0.3 angstrom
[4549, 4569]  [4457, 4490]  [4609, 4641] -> 0.6 angstrom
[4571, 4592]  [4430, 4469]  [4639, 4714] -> -2.1 angstrom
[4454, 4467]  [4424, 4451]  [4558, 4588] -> 1.3 angstrom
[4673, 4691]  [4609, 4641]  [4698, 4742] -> 1.3 angstrom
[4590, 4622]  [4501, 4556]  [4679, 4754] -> -2.9 angstrom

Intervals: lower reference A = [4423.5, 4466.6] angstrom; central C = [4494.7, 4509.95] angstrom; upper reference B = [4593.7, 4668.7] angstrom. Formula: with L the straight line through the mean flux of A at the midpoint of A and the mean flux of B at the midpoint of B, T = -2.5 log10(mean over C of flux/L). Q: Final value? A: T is -0.08 mag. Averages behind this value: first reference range 9.11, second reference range 10.6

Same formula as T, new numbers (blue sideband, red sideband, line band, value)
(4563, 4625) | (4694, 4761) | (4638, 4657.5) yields 0.067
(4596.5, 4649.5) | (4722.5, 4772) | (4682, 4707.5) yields 0.100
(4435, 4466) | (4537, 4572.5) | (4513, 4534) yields 0.034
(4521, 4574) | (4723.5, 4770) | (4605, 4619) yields -0.108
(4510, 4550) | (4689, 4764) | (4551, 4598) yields -0.045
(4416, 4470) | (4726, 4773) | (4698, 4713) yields 0.060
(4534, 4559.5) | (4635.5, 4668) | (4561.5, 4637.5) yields -0.073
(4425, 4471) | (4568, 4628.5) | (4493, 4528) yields -0.026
